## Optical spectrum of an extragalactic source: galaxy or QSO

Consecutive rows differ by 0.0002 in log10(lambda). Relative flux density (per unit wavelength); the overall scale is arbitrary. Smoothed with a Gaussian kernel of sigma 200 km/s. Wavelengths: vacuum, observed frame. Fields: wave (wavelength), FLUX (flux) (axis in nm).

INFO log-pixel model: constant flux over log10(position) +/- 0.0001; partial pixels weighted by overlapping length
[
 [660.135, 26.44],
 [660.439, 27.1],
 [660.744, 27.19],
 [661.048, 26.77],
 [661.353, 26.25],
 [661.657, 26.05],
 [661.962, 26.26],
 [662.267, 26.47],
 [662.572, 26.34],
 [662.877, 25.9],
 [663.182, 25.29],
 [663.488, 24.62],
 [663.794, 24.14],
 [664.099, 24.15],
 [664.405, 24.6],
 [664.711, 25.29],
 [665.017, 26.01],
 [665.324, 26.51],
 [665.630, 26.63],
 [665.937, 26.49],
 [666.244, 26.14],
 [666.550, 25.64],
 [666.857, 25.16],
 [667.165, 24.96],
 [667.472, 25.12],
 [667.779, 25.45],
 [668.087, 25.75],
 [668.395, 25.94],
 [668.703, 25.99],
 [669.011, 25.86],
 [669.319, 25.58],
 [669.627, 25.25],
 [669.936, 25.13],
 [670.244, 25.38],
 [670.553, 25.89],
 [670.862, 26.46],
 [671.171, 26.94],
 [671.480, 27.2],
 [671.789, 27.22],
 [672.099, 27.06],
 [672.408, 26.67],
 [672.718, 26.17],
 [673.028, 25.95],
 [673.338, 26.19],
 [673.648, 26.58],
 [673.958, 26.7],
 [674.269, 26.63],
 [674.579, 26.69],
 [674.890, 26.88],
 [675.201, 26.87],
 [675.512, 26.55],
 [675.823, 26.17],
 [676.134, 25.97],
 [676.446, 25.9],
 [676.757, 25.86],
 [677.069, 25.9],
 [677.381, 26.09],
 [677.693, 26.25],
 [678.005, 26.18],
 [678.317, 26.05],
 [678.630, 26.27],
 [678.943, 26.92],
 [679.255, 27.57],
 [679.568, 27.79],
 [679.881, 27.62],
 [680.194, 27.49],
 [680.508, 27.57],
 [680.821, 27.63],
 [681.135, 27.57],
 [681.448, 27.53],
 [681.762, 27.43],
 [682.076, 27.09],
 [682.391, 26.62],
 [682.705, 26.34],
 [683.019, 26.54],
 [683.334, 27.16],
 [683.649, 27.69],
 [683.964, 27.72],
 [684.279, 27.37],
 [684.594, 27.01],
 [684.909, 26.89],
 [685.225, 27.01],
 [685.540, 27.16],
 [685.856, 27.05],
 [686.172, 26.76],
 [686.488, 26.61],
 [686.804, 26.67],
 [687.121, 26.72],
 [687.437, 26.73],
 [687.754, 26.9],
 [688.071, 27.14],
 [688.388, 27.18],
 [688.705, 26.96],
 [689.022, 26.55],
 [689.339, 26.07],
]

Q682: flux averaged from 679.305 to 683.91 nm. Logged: 27.3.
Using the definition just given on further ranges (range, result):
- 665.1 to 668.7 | 25.8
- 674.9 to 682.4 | 26.8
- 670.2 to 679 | 26.4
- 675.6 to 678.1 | 26.1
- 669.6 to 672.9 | 26.3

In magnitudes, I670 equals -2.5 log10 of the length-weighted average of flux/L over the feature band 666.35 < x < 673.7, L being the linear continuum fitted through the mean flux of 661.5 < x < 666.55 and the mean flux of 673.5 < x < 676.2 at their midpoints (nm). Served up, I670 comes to 0.01 mag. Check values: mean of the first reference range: 25.7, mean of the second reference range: 26.6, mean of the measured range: 26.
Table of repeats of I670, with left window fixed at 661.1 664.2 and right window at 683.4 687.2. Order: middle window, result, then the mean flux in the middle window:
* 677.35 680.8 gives -0.01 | 27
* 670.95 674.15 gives -0.02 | 26.7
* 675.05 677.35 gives 0.01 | 26.2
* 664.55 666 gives -0.02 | 26.2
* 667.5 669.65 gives 0.01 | 25.7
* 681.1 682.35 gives -0.02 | 27.3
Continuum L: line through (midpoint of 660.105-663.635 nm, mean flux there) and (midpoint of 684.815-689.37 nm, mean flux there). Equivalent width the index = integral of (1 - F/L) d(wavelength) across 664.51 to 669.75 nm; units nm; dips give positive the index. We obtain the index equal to 0.12 nm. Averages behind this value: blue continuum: 26.2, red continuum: 26.8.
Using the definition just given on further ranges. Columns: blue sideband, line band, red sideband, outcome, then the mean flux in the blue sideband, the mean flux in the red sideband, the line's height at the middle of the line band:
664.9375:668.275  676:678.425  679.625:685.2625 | 0.07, 25.8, 27.2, 26.8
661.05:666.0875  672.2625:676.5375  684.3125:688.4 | -0.02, 25.7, 26.9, 26.3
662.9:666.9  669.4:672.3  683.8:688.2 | -0.04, 25.5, 27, 25.9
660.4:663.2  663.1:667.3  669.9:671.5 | 0.14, 26.4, 26.2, 26.3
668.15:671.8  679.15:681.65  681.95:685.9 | -0.08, 26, 27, 26.8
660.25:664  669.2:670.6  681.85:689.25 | 0.05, 26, 26.9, 26.3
